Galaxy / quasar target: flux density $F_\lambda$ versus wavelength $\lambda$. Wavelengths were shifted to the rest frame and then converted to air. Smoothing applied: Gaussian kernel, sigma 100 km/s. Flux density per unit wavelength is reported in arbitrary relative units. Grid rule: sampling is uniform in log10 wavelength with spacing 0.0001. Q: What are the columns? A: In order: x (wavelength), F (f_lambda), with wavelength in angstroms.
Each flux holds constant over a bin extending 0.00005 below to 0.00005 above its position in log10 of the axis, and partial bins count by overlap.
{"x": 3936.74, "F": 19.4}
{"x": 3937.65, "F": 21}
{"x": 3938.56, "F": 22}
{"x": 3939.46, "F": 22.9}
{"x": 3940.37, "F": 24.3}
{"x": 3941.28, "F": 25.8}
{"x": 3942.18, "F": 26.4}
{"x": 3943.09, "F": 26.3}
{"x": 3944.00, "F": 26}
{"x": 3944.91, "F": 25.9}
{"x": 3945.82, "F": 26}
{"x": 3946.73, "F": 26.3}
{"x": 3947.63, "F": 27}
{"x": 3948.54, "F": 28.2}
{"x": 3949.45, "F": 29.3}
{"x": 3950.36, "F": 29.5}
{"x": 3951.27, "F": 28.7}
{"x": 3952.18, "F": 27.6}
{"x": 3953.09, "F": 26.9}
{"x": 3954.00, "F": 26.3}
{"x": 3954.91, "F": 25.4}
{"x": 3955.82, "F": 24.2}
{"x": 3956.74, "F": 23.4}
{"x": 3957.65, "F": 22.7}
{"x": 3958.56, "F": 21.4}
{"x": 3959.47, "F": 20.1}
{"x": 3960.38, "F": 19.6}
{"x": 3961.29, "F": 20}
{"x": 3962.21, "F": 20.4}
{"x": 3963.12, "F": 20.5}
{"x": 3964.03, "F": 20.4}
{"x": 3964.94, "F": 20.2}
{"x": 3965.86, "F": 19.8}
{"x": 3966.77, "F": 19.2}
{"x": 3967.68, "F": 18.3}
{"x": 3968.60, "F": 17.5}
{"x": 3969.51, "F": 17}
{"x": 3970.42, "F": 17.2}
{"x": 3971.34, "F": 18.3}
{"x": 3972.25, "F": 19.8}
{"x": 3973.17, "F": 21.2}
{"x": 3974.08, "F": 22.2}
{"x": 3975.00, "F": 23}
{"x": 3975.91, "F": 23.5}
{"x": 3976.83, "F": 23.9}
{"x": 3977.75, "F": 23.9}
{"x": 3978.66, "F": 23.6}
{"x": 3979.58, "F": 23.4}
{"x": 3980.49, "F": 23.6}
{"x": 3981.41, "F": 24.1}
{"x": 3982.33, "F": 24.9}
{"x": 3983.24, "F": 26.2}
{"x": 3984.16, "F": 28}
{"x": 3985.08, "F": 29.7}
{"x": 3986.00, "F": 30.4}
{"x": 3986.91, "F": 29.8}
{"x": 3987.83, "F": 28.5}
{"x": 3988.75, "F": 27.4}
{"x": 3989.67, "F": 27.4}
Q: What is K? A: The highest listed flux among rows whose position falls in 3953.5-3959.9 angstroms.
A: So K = 26.3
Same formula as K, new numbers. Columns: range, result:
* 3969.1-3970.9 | 17.2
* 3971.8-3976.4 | 23.5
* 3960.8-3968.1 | 20.5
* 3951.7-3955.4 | 27.6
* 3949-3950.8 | 29.5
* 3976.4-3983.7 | 26.2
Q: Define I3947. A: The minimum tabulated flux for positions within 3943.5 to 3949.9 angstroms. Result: 25.9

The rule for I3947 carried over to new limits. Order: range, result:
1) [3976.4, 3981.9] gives 23.4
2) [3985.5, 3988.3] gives 28.5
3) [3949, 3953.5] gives 26.9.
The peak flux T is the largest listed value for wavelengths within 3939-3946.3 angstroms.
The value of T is 26.4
